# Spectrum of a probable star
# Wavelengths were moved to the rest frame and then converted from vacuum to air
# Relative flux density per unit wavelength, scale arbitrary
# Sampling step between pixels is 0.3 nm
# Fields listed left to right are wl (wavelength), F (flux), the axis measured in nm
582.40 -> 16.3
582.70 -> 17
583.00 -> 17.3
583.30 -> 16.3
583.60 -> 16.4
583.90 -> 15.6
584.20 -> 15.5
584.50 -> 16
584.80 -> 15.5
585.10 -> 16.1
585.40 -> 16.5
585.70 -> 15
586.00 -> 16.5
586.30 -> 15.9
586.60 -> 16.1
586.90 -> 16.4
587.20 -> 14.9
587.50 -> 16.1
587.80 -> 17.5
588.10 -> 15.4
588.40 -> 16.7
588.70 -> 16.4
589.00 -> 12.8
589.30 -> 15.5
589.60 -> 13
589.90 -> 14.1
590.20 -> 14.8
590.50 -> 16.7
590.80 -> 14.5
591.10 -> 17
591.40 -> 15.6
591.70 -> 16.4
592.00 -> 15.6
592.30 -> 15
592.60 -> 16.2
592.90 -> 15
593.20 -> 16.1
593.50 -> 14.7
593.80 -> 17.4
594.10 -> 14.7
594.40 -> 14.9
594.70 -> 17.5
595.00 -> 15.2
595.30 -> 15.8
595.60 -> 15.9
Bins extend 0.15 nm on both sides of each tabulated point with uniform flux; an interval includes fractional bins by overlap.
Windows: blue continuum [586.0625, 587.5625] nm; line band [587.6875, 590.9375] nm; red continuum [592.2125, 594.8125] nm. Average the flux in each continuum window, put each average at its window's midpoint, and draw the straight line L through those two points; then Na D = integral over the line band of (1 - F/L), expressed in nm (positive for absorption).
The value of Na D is 0.13 nm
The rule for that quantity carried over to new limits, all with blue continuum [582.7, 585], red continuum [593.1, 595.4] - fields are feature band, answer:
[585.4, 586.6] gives 0.01 nm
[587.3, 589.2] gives 0.02 nm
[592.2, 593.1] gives 0.02 nm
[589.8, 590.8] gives 0.05 nm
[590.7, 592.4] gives 0.01 nm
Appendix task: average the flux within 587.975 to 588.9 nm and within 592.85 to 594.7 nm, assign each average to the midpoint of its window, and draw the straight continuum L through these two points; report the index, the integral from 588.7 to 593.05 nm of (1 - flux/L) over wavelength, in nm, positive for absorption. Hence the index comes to 0.18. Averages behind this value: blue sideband 16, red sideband 15.7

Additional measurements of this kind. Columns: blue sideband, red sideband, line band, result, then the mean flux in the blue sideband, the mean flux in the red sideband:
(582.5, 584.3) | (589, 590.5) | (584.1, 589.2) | -0.16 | 16.4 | 14.4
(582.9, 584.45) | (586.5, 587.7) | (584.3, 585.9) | 0.02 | 16.2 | 15.9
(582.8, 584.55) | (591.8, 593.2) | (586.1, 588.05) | -0.02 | 16.2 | 15.6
